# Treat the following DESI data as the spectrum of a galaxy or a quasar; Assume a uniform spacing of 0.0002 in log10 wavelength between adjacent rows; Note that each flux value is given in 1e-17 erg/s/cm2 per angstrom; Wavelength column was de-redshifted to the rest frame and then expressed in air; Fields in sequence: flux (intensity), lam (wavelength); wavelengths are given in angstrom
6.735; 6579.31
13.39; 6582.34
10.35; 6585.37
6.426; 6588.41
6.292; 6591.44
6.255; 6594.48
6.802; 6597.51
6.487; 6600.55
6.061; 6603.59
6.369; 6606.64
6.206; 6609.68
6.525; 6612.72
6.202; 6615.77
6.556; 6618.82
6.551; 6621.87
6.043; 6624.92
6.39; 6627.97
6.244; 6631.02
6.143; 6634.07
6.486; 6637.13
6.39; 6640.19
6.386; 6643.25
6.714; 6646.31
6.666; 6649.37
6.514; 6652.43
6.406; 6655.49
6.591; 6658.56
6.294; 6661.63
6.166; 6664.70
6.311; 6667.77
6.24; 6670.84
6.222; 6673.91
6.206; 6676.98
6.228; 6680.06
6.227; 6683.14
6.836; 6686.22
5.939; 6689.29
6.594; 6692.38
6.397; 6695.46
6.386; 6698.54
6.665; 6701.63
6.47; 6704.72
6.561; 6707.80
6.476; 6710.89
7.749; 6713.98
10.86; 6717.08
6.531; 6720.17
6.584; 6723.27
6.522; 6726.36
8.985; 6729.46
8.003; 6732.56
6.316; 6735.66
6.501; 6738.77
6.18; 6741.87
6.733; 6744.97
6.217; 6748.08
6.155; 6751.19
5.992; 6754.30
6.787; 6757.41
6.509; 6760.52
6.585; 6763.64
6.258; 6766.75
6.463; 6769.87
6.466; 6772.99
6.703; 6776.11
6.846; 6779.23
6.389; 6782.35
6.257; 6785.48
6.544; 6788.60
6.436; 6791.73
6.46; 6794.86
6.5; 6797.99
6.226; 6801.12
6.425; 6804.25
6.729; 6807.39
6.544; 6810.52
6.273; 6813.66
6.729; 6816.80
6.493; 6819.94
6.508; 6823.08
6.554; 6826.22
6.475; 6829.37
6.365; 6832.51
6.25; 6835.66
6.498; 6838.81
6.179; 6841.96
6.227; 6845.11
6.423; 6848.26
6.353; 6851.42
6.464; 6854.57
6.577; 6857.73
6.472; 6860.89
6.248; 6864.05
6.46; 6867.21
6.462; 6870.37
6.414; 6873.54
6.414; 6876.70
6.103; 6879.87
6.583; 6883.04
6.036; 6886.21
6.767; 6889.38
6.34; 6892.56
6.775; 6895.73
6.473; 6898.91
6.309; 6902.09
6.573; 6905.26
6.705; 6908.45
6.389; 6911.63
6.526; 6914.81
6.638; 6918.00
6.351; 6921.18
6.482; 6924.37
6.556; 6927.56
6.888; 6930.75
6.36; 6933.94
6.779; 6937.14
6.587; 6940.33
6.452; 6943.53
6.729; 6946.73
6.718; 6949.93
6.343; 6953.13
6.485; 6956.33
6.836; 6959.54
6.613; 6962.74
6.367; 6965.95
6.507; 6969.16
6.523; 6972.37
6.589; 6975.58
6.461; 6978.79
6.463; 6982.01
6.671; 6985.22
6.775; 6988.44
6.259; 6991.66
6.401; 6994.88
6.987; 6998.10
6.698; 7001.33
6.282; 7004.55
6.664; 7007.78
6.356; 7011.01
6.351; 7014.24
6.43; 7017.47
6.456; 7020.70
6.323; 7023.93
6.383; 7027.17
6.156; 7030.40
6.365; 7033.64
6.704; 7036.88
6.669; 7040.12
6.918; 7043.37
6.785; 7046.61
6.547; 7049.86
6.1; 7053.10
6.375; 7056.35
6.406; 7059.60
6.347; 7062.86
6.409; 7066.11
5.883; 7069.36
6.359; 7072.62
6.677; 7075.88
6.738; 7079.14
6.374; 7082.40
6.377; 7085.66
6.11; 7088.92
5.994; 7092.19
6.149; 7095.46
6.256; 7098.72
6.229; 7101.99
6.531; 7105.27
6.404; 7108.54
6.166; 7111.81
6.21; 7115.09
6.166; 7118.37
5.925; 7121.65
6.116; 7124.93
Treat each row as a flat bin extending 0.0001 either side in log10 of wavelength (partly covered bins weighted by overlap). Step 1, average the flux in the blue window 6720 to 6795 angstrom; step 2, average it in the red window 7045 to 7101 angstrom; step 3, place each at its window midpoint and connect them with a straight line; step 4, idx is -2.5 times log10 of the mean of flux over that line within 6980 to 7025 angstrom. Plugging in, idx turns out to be -0.02 mag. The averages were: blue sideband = 6.62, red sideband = 6.34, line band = 6.51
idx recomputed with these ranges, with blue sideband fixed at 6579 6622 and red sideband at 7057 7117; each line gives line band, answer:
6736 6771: 0.08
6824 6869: 0.06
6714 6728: -0.10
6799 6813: 0.06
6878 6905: 0.04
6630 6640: 0.13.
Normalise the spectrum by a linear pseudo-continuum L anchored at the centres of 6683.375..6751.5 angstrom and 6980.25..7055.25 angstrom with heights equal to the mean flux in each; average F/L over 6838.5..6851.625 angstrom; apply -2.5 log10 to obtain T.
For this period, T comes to 0.069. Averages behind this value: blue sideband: 6.89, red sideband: 6.51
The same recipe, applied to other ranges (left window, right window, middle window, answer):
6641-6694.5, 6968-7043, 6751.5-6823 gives -0.01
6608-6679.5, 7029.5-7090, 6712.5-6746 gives -0.16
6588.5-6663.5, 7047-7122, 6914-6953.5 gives -0.04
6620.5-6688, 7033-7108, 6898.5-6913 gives -0.02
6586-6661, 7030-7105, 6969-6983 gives -0.02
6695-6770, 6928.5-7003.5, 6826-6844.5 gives 0.06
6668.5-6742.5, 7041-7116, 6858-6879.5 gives 0.04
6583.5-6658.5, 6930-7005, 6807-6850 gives 0.02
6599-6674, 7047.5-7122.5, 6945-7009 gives -0.04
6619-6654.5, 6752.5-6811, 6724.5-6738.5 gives -0.14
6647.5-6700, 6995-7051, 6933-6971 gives -0.01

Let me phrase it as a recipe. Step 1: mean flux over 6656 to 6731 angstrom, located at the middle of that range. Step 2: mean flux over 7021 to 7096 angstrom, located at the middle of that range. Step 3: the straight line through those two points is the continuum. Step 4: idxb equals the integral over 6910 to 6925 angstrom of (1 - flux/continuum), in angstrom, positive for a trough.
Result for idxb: 0.1 angstrom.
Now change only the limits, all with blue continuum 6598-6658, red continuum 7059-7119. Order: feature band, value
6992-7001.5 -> -0.5 angstrom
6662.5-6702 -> 0.3 angstrom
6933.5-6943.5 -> -0.4 angstrom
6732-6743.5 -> -0.5 angstrom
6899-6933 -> -1.1 angstrom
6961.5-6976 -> -0.4 angstrom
